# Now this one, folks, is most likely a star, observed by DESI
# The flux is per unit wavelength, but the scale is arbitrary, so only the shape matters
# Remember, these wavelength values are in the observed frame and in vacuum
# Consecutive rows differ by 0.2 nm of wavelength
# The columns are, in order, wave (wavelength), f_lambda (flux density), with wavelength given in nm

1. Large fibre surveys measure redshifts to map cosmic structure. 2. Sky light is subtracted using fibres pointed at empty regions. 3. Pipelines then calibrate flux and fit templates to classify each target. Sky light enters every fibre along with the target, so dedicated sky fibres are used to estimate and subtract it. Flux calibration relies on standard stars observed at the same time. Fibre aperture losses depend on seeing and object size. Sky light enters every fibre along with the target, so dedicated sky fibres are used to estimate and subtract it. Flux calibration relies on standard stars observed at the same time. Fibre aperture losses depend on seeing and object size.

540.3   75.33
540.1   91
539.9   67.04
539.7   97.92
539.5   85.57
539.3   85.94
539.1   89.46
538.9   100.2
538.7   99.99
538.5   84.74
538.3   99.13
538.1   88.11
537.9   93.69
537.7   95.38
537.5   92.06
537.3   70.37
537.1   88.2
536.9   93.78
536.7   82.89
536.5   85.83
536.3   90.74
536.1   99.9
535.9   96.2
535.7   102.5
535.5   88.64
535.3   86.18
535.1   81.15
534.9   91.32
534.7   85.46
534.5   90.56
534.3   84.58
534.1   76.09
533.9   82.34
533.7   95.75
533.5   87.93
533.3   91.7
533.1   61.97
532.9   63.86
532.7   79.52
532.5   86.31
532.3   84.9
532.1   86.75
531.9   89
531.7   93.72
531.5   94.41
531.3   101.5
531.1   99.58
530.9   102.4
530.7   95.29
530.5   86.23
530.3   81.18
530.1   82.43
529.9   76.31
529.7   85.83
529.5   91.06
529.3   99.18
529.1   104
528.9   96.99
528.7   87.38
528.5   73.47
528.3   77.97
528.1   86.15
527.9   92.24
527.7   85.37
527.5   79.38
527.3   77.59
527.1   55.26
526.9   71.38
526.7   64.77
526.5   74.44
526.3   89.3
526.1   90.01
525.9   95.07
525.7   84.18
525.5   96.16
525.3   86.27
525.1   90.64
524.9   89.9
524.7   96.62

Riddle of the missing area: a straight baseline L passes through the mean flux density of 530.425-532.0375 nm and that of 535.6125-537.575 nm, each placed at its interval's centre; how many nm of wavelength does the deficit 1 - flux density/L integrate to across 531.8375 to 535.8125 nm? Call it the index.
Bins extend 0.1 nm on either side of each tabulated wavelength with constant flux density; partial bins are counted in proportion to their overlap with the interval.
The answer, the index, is 0.34 nm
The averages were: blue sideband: 95.2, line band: 84.8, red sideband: 90.1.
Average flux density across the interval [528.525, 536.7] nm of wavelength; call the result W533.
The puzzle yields 88.5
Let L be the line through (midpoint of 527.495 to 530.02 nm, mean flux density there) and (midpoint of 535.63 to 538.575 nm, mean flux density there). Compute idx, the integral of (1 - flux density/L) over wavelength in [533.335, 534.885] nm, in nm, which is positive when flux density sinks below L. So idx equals 0.05 nm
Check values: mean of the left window 87.6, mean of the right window 90.8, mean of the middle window 86.6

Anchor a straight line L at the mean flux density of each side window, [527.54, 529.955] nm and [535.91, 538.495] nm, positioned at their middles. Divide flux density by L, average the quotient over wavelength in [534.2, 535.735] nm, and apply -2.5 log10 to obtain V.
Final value 0.016 mag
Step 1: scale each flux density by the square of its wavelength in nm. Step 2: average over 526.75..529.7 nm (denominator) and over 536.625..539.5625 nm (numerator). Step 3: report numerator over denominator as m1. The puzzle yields 1.1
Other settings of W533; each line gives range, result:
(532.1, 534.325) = 81.5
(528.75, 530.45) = 89.5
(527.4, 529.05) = 85.4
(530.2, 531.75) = 94.3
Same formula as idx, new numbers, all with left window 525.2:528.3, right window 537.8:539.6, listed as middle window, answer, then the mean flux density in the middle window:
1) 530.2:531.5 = -0.14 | 94.4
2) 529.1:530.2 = -0.06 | 88.5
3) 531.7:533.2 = 0.11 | 79.9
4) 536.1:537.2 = 0.01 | 89.3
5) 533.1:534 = 0.01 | 86.4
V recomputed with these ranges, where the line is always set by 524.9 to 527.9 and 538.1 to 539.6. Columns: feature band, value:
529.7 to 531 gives -0.03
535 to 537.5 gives 0.01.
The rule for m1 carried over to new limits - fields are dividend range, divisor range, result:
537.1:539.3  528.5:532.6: 1.03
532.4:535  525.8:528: 1.07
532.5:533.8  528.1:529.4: 0.92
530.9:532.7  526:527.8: 1.23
